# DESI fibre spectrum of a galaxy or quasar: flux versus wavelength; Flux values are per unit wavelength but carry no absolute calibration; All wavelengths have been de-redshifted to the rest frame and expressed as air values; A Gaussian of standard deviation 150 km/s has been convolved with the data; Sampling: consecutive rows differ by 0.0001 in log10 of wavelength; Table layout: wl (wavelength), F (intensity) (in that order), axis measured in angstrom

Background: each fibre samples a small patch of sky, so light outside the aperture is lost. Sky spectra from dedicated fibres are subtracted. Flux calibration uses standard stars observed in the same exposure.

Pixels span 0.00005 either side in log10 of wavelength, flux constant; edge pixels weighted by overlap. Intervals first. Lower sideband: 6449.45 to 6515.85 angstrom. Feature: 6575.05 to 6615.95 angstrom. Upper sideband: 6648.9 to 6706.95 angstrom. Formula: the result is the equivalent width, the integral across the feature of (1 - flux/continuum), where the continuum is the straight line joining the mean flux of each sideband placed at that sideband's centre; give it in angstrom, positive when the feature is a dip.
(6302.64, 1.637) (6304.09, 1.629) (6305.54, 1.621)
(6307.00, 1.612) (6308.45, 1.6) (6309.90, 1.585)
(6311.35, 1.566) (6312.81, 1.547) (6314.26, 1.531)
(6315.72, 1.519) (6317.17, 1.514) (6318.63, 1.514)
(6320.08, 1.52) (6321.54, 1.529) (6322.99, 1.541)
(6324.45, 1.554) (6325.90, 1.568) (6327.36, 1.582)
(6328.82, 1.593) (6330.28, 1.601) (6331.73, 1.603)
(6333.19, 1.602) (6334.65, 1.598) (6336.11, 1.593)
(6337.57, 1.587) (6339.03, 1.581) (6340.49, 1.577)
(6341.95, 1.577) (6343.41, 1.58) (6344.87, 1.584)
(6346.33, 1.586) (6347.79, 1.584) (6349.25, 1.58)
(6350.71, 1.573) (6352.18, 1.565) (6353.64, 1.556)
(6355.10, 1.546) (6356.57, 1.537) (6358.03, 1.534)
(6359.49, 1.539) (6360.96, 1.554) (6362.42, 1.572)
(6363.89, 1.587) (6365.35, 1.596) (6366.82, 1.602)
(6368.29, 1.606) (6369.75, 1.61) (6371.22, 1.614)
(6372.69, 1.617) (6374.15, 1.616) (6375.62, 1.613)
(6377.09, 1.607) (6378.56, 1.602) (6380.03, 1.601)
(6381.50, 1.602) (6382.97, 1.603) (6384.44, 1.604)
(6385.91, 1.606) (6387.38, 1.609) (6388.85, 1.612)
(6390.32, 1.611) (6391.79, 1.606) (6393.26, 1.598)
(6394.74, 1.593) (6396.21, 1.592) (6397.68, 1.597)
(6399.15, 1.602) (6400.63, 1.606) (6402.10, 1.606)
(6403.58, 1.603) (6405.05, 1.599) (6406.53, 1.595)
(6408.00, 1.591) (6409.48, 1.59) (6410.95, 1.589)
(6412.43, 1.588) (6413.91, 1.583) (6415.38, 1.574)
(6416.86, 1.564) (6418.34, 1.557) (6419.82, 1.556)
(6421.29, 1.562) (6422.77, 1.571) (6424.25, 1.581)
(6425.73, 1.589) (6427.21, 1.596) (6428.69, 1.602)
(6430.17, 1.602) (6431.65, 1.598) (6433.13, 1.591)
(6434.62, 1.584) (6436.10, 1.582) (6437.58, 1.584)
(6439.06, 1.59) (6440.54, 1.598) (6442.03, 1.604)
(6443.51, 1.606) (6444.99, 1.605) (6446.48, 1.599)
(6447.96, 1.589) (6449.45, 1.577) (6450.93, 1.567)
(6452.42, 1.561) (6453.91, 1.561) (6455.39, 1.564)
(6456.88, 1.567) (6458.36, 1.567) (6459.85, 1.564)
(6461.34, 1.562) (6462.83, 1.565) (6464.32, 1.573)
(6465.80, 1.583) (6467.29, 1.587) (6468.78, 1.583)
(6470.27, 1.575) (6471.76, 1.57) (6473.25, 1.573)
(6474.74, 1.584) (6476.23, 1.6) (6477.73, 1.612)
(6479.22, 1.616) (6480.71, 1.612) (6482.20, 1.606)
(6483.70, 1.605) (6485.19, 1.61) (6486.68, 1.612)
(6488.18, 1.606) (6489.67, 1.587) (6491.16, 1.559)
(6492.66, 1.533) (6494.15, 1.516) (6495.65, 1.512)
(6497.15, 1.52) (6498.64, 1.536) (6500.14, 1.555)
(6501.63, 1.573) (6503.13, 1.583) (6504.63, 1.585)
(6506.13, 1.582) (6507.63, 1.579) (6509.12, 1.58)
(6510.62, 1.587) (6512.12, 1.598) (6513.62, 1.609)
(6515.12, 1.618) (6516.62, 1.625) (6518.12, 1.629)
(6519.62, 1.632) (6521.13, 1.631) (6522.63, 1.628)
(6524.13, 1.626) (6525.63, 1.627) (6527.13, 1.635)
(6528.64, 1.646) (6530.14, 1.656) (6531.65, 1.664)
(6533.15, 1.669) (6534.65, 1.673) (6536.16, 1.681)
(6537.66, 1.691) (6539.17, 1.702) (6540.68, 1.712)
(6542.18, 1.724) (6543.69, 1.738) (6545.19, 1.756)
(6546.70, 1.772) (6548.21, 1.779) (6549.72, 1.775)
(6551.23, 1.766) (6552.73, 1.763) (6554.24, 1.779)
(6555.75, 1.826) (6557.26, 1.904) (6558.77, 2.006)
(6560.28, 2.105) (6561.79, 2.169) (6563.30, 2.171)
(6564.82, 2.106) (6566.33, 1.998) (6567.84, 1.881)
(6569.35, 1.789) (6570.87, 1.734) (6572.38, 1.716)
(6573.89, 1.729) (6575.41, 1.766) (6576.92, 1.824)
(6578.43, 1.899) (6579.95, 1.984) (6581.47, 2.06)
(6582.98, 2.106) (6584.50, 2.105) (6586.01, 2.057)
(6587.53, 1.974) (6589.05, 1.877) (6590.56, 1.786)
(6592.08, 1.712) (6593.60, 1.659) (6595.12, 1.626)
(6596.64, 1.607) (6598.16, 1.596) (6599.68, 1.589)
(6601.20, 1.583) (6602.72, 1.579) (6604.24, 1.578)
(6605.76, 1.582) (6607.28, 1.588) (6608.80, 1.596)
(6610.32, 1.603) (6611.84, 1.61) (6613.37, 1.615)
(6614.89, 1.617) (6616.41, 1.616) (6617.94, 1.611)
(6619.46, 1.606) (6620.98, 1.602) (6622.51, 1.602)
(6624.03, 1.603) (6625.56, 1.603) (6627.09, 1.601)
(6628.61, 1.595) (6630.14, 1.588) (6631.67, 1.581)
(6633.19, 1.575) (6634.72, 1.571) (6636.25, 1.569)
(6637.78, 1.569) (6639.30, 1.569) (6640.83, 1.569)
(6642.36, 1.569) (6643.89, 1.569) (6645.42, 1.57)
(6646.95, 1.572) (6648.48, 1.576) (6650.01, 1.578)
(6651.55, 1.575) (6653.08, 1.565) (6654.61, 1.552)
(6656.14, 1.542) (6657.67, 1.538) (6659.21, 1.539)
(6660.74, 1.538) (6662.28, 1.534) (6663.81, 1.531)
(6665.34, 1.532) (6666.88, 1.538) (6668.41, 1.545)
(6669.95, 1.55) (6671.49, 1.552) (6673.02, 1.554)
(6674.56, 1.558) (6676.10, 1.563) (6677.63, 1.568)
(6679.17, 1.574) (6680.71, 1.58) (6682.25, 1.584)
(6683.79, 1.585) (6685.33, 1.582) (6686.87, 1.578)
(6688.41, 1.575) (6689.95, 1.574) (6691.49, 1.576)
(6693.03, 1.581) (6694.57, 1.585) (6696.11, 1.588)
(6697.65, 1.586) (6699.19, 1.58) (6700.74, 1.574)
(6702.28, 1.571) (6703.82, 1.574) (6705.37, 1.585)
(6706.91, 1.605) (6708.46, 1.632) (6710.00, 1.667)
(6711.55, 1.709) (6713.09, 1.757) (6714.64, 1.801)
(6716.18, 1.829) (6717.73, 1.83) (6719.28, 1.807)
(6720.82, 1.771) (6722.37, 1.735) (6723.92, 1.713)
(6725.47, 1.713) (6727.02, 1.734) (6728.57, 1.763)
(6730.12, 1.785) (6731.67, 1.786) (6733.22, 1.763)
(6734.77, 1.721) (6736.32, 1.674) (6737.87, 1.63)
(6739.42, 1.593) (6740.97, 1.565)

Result -4.6 angstrom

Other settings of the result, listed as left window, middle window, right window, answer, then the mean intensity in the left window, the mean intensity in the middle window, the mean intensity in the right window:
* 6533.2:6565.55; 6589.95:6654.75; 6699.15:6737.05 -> 6.7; 1.83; 1.6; 1.71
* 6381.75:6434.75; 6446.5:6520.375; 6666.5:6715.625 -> 0.6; 1.59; 1.58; 1.6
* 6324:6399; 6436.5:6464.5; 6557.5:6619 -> 1.5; 1.59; 1.58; 1.79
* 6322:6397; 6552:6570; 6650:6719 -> -4.1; 1.59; 1.96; 1.6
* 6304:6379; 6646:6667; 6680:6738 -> 1.3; 1.58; 1.55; 1.67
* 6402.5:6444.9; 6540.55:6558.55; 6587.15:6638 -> -1.9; 1.59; 1.78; 1.62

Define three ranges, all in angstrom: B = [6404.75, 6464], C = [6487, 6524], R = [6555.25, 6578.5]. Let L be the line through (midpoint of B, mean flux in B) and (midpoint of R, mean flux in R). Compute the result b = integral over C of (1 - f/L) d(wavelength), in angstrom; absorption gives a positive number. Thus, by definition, 3.7 angstrom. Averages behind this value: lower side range 1.58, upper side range 1.92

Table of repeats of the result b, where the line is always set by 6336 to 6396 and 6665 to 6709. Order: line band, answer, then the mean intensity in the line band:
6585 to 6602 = -1.7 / 1.74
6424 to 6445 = -0.1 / 1.59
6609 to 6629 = -0.4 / 1.61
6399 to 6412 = -0.1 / 1.6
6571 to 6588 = -3.7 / 1.92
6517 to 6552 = -2.4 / 1.69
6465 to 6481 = -0.1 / 1.59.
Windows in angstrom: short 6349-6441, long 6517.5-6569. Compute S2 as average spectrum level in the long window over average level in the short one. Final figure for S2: 1.12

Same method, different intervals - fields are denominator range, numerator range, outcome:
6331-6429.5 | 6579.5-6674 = 1.03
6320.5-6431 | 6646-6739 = 1.02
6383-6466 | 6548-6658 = 1.08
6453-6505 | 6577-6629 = 1.09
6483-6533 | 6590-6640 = 1.01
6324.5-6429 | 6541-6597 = 1.18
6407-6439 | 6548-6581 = 1.19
